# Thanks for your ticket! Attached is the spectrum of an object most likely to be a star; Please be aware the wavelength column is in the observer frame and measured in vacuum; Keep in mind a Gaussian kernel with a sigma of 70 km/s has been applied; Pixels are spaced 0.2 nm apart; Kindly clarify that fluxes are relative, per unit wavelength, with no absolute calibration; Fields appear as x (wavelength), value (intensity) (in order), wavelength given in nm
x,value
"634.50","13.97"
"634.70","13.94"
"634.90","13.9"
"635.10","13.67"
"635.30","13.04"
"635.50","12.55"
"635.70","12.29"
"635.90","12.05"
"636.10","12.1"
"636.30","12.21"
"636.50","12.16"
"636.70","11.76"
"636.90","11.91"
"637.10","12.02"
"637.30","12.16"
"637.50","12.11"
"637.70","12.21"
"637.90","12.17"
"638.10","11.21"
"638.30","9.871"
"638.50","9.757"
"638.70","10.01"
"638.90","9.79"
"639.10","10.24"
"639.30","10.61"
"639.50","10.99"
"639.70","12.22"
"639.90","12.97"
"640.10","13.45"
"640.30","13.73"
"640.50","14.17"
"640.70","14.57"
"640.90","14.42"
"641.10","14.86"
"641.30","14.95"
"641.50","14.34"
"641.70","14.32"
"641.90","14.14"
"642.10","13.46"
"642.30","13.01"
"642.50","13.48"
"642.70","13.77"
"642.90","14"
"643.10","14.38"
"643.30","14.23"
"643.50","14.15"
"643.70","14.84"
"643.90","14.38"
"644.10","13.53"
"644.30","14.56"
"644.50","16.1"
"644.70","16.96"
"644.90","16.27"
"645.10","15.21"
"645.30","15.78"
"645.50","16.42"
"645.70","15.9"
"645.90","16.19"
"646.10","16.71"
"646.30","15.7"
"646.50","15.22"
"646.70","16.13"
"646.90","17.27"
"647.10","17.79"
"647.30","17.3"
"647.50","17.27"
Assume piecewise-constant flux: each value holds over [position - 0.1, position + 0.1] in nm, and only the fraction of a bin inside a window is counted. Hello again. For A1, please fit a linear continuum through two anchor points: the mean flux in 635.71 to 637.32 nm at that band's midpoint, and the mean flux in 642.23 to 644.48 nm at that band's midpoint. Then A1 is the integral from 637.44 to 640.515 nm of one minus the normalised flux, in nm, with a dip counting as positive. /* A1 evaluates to 0.31 nm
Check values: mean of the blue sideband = 12.1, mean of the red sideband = 14.1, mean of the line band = 11.5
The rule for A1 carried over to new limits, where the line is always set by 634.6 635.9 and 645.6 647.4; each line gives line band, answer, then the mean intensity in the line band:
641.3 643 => 0.14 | 13.9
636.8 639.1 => 0.46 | 11.2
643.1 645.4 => 0.11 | 15.1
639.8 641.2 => 0.06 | 14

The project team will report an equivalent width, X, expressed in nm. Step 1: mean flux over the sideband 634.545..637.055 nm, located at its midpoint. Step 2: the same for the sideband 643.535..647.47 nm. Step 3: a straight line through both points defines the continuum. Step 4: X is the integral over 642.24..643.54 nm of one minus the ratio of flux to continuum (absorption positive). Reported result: 0.10 nm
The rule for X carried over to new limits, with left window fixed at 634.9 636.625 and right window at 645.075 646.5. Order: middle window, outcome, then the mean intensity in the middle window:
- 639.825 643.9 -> 0.16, 14.1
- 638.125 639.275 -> 0.30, 10.1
